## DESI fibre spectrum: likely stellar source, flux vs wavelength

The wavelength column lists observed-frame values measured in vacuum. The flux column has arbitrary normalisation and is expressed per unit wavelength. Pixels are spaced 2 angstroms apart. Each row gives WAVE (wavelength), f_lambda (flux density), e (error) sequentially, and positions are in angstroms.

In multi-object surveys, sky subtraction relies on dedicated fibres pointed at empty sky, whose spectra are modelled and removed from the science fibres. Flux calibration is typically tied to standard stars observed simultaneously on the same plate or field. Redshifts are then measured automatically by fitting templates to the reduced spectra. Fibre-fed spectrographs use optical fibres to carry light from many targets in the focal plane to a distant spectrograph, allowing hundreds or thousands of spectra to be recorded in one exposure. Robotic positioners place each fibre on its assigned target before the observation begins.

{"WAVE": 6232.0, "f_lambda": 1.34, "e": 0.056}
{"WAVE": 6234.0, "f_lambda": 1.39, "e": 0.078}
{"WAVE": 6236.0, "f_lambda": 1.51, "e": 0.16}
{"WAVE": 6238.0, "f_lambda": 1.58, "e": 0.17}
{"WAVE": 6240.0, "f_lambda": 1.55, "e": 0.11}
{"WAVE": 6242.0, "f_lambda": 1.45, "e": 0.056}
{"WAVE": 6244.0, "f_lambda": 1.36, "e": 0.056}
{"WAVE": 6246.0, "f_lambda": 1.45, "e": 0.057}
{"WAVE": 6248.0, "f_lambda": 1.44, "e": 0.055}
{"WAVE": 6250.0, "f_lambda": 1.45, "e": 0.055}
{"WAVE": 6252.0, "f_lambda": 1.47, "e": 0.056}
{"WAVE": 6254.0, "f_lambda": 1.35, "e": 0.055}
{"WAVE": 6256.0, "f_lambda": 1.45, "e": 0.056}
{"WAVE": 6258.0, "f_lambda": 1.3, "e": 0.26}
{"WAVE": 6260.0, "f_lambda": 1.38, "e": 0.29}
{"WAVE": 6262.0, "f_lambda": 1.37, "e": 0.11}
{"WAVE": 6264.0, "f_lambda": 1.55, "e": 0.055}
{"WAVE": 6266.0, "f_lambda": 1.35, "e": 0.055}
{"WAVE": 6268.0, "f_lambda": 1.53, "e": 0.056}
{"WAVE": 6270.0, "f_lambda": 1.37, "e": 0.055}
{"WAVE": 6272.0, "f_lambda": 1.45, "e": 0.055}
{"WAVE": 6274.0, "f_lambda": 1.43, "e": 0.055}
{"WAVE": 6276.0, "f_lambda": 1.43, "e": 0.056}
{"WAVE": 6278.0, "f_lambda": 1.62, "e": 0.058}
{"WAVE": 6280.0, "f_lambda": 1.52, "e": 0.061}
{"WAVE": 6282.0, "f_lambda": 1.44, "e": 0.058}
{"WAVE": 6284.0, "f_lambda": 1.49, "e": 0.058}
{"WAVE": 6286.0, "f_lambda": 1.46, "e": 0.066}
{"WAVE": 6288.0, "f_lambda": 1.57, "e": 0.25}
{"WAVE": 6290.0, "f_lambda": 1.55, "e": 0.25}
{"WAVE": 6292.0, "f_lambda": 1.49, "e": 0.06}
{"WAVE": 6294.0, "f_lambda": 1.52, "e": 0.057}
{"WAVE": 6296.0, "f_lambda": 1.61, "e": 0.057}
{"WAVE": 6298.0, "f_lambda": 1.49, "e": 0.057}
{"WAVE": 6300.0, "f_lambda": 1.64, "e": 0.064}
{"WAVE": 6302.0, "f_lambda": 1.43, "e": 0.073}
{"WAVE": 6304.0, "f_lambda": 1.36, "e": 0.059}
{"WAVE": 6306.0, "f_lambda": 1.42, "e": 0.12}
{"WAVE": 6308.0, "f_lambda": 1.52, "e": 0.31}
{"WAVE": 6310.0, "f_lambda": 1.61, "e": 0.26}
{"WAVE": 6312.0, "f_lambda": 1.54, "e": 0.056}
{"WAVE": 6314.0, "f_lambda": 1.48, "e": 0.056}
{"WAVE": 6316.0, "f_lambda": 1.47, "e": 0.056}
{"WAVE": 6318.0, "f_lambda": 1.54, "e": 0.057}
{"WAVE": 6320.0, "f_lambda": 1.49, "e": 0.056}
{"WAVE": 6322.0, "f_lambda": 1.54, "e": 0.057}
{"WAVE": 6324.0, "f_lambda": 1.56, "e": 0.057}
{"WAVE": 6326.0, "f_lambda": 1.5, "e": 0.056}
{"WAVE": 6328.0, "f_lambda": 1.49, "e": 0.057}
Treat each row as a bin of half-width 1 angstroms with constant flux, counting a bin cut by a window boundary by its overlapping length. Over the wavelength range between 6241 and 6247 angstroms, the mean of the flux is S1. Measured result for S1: 1.42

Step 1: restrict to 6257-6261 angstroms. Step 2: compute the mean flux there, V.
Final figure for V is 1.34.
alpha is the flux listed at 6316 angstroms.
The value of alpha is 1.47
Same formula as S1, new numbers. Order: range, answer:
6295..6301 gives 1.58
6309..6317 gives 1.53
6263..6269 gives 1.48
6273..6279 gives 1.49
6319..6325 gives 1.53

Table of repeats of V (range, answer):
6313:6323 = 1.5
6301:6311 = 1.47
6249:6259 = 1.4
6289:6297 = 1.54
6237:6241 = 1.56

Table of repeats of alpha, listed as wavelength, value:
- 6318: 1.54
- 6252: 1.47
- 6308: 1.52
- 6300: 1.64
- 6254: 1.35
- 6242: 1.45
